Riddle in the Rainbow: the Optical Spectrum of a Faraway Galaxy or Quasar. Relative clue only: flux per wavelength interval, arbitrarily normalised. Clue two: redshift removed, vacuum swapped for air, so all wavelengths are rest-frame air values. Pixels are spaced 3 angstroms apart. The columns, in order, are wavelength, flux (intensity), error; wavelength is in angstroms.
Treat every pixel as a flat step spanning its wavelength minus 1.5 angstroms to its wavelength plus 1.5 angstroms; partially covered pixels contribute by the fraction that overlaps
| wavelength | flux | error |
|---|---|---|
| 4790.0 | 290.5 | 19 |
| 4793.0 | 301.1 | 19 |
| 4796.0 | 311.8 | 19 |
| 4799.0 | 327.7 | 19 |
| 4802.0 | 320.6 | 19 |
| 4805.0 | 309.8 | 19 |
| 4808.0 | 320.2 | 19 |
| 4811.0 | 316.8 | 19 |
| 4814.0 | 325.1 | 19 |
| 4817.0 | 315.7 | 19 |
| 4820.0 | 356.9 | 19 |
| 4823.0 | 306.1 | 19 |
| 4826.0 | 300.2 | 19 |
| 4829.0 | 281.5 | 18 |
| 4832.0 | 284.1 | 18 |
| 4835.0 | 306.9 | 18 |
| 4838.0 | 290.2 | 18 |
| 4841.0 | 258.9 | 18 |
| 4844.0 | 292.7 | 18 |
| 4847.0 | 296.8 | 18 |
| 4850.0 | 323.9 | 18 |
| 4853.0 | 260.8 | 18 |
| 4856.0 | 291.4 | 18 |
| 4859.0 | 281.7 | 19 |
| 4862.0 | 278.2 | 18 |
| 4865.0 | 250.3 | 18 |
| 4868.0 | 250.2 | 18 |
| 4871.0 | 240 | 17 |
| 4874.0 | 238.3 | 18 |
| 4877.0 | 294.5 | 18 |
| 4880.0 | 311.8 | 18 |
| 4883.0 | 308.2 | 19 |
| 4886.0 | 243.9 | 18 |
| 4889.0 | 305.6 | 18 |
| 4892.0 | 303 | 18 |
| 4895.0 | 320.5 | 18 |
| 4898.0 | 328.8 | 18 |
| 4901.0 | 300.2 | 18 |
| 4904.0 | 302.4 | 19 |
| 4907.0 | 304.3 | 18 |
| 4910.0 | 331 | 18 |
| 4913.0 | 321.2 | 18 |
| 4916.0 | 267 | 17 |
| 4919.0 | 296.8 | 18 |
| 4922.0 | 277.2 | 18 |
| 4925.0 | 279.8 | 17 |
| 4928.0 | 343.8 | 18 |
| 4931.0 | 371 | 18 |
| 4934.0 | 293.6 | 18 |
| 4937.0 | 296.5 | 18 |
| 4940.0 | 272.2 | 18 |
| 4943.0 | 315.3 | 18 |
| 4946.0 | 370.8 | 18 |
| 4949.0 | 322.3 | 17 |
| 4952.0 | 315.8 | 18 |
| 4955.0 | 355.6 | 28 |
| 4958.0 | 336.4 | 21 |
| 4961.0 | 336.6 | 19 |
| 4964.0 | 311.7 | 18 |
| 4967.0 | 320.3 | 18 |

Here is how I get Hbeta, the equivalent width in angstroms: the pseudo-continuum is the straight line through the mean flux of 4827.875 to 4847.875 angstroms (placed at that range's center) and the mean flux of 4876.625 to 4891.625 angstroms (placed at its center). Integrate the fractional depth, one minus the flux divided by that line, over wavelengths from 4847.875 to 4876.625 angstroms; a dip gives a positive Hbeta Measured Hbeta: 2.0 angstroms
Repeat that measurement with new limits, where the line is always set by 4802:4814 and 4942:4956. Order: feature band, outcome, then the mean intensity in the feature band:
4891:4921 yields 2.1 angstroms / 307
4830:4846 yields 1.7 angstroms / 287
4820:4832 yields 0.7 angstroms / 302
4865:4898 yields 4.5 angstroms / 282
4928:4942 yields 0.9 angstroms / 312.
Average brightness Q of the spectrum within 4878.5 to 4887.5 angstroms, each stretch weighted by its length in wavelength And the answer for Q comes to 288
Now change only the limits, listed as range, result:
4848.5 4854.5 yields 292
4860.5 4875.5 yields 251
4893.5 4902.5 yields 316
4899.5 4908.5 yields 302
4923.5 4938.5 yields 317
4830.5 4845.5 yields 287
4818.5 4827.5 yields 321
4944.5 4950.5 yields 347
